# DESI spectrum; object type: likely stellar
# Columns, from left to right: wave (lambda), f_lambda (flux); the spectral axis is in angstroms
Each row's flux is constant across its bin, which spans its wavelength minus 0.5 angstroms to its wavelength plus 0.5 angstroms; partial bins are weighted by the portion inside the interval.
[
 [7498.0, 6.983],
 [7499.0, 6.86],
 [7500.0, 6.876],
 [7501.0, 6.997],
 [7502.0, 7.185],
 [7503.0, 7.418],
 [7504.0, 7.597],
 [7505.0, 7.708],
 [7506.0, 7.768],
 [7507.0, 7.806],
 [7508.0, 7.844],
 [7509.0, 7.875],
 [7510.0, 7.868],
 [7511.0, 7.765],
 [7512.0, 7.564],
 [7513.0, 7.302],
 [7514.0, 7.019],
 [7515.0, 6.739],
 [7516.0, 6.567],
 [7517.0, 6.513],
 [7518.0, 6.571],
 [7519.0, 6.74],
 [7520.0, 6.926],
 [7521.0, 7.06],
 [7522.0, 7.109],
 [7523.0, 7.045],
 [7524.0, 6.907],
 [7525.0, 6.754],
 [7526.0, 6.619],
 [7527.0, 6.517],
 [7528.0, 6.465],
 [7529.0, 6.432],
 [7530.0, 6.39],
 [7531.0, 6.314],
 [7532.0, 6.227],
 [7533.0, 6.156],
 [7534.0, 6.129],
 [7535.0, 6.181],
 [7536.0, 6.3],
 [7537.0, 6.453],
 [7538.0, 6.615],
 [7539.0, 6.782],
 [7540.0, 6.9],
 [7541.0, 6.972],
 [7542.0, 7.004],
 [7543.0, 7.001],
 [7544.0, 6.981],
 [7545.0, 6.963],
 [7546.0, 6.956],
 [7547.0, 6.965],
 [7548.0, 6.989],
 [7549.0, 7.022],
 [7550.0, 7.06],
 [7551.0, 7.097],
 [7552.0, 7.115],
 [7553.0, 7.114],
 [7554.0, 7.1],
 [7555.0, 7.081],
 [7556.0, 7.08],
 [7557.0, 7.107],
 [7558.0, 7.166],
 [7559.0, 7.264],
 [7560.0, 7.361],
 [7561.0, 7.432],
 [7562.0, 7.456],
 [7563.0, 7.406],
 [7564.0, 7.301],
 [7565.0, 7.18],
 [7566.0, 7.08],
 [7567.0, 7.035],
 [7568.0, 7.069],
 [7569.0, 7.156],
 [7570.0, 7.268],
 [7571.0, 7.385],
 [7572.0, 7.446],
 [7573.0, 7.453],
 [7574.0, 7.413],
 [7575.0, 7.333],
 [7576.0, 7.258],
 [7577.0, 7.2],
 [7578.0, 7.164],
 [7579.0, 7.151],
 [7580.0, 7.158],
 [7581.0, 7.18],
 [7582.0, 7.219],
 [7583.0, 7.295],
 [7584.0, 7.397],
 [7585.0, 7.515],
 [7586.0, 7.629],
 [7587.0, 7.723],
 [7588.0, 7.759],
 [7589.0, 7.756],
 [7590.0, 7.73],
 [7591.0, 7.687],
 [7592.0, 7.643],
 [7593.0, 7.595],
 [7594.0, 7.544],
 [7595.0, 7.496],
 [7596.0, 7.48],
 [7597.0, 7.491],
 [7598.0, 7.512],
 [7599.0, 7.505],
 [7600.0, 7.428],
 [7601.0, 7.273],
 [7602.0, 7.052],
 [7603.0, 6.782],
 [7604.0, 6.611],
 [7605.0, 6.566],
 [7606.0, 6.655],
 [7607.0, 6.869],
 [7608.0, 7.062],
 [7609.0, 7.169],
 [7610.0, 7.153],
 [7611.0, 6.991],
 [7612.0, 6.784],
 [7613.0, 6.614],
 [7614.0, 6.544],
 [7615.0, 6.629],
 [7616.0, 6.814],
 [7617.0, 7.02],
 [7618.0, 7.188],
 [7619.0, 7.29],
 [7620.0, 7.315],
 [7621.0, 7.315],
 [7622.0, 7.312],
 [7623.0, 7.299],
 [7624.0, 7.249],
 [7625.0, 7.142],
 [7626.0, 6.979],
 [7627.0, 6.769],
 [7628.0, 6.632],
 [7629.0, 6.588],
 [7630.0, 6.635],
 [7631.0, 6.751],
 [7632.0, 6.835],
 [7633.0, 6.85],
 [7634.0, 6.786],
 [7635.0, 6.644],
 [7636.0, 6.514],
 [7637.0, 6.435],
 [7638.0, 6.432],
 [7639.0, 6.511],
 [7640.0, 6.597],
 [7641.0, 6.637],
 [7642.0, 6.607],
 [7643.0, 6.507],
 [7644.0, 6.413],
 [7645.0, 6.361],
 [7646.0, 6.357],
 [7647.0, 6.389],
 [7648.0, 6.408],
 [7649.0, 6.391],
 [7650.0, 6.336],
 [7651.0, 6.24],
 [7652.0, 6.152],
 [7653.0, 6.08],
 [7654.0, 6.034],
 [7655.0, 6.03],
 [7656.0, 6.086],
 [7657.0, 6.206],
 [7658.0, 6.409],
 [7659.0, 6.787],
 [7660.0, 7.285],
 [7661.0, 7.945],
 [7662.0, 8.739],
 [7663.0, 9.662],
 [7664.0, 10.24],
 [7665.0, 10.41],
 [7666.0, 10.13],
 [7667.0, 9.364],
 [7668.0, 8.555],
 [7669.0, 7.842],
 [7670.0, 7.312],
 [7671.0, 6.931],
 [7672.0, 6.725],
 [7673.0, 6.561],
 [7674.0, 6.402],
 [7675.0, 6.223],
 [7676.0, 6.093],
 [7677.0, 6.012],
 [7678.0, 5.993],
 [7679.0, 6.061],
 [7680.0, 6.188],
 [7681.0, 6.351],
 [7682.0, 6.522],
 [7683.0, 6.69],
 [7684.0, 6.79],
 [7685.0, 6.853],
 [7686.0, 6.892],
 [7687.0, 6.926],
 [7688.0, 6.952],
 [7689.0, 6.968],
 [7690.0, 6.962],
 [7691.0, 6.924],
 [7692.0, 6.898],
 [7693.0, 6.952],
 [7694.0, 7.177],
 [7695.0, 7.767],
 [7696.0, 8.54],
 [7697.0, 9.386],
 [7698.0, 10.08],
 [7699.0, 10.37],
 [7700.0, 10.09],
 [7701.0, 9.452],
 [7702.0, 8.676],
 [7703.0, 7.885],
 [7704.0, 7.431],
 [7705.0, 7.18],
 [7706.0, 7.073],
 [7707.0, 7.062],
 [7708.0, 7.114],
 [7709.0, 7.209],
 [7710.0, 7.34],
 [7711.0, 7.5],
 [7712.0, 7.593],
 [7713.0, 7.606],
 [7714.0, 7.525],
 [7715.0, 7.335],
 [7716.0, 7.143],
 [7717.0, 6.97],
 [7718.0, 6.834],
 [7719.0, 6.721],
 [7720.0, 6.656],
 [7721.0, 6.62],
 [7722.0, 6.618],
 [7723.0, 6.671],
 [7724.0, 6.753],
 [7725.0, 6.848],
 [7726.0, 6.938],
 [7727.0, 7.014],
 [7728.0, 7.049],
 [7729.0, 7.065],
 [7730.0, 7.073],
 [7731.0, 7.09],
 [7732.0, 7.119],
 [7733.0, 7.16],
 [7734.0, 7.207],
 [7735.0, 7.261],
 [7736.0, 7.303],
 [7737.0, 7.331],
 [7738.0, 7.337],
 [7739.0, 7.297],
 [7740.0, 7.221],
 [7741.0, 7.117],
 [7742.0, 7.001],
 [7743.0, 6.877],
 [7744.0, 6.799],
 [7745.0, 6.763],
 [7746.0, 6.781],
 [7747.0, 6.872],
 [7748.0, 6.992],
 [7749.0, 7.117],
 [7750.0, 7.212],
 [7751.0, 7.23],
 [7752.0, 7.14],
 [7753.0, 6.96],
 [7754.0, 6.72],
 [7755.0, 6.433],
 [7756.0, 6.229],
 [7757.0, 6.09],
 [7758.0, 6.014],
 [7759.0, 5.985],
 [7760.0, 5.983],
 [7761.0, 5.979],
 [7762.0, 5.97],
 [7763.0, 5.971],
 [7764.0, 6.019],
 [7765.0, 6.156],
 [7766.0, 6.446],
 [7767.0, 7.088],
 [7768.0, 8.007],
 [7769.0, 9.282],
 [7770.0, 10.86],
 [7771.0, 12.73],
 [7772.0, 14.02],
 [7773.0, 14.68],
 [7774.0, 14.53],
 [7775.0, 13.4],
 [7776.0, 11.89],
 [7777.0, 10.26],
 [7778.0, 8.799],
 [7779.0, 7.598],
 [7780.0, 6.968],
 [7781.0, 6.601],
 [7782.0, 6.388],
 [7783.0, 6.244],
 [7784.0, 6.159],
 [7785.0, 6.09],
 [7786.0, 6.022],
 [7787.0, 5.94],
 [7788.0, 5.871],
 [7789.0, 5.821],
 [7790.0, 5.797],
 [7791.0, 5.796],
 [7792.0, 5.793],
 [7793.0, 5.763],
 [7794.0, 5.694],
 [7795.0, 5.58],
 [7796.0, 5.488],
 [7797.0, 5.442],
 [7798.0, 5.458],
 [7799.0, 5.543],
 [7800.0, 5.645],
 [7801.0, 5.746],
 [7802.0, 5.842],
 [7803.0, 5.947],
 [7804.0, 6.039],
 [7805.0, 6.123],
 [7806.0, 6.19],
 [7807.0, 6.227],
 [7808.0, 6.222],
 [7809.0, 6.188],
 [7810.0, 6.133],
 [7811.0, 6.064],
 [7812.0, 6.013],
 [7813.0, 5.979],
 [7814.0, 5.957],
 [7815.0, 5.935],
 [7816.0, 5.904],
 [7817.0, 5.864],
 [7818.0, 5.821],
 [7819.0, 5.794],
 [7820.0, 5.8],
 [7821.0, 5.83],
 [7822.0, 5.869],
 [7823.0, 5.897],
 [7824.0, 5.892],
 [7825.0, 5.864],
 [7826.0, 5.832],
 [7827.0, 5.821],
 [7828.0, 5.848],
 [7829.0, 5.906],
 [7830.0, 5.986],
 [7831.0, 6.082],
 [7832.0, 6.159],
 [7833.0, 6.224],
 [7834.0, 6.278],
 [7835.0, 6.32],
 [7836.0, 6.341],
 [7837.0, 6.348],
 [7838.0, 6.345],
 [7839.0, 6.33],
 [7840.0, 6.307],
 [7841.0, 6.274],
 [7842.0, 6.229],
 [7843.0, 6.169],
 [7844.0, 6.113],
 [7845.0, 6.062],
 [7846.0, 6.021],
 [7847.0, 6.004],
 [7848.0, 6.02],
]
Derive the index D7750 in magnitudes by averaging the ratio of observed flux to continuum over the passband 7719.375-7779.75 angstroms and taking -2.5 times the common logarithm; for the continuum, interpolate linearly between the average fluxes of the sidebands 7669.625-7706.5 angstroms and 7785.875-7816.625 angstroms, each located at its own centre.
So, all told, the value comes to -0.18 mag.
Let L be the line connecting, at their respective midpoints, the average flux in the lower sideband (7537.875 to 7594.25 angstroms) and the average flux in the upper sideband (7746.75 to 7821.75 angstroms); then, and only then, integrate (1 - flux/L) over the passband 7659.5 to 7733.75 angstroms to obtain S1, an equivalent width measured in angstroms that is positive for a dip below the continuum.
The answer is -3.9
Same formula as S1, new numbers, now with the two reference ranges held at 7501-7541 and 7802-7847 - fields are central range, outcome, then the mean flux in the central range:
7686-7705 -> -4.7 angstroms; 8.02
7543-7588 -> -2.8 angstroms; 7.22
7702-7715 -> -2.1 angstroms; 7.42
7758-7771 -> -2.0 angstroms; 7.16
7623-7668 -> -3.2 angstroms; 7.03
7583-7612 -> -2.6 angstroms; 7.31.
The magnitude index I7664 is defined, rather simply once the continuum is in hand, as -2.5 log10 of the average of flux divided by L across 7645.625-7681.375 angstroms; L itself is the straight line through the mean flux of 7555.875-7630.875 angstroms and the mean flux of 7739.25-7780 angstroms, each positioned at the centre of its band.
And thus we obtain 0.07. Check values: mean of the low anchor 7.2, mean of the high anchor 8.01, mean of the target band 7.09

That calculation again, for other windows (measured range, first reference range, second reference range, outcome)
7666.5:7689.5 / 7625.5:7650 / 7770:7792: 0.049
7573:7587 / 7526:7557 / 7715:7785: -0.065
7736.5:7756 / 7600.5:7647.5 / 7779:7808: -0.130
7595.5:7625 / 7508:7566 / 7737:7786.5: 0.021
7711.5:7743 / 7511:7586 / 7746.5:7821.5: -0.016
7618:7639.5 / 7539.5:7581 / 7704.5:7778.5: 0.069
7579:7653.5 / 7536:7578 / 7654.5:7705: 0.054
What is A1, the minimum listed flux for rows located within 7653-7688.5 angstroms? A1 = 5.993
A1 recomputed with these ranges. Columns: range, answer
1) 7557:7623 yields 6.544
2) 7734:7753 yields 6.763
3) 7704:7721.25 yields 6.62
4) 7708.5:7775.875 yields 5.97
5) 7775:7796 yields 5.488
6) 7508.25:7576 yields 6.129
